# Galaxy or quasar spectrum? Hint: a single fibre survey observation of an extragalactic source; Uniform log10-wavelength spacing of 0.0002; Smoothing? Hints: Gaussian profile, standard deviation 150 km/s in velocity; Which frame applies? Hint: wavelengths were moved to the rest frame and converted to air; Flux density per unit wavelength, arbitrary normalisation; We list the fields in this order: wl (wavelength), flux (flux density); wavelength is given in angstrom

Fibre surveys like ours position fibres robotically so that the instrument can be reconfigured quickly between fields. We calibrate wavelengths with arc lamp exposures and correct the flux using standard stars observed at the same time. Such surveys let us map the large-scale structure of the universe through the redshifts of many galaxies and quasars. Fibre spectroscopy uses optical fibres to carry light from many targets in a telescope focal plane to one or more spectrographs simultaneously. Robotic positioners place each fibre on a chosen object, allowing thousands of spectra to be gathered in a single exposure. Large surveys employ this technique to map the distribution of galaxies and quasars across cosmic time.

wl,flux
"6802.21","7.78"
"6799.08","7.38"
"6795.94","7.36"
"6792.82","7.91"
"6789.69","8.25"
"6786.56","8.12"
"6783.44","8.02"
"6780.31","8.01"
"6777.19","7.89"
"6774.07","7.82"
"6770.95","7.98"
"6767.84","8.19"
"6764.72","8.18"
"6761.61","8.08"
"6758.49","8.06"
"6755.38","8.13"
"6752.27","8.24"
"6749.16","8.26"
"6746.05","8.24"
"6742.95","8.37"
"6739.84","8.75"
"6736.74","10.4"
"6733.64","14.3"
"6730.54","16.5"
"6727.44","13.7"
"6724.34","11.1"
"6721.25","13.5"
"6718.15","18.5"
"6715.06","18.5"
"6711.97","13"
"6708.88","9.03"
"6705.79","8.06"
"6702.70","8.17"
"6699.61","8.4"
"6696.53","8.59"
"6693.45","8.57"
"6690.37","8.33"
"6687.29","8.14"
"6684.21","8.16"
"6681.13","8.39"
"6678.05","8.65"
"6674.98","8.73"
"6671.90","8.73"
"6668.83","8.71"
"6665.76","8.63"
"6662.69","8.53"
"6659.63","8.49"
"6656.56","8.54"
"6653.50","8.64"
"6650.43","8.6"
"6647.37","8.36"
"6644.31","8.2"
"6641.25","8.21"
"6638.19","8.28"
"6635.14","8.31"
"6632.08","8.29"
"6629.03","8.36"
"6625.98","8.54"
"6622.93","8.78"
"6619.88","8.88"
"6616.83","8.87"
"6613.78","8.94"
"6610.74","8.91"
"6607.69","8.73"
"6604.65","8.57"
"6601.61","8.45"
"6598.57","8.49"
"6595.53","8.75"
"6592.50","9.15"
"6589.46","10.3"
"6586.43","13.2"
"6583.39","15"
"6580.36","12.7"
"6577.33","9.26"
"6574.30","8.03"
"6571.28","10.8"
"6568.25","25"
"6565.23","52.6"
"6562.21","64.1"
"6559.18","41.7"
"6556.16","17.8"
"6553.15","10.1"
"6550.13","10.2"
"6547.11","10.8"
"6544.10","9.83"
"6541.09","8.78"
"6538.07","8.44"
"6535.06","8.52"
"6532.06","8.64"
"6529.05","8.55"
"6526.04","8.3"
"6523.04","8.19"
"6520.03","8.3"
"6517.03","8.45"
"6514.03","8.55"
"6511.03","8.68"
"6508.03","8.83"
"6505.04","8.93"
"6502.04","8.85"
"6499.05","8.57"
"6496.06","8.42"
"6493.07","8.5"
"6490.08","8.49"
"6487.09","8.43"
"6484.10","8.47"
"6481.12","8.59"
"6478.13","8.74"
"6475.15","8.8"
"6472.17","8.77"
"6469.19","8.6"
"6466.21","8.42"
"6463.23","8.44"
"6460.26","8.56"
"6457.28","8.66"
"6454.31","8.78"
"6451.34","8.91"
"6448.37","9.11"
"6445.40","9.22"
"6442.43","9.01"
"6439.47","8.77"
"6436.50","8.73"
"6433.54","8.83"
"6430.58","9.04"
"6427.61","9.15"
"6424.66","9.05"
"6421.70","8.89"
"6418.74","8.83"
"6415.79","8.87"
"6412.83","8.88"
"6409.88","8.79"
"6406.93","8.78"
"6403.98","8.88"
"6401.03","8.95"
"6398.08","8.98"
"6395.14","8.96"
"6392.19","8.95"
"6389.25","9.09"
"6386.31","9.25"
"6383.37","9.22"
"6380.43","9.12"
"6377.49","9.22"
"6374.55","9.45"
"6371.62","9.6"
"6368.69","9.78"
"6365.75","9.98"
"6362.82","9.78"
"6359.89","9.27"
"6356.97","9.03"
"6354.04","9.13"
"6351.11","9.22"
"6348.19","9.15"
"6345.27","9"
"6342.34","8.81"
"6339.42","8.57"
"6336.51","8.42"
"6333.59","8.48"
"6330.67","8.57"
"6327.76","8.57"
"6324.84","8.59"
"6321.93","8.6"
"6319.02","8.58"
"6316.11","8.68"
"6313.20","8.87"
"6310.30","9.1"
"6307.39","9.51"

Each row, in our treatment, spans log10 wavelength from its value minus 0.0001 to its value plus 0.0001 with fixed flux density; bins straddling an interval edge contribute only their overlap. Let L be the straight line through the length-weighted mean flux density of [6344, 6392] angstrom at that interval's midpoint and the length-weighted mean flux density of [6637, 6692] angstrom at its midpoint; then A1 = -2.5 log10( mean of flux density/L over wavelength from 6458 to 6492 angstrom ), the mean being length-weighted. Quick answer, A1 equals 0.05 mag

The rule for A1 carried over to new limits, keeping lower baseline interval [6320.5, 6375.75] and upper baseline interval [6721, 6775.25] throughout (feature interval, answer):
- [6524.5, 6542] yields 0.11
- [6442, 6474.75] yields 0.06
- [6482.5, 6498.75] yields 0.10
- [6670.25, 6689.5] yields 0.15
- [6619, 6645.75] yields 0.14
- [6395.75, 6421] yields 0.04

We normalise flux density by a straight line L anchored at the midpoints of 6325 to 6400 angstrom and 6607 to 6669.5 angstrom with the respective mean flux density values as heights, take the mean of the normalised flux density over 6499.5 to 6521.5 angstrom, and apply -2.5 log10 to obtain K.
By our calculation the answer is 0.02 mag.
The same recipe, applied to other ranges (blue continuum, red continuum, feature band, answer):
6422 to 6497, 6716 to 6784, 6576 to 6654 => 0.02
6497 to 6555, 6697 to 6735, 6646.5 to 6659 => 0.31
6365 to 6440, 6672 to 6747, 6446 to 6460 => 0.06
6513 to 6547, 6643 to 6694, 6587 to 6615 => -0.06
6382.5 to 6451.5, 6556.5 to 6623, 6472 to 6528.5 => 0.41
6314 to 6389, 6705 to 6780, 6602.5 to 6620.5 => 0.14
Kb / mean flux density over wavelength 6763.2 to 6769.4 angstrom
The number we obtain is 8.19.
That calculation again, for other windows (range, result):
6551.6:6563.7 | 33.3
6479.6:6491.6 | 8.49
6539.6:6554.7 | 9.98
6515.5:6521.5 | 8.38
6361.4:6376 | 9.72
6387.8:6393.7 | 9.02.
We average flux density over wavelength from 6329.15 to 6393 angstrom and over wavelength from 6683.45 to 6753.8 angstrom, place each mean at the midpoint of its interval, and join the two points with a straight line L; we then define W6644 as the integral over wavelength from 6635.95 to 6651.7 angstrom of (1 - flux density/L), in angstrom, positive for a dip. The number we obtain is 3.2 angstrom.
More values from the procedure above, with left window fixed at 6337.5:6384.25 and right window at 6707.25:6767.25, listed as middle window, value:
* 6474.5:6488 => 1.7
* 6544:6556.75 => -1.6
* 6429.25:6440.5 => 0.9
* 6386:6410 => 1.3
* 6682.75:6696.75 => 3.3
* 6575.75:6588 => -2.5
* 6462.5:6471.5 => 1.2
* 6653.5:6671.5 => 3.6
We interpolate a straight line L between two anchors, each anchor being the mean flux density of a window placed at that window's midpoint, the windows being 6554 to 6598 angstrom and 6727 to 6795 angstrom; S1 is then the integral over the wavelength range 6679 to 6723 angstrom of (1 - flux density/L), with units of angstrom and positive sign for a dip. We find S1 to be 7.4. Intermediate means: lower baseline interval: 20.9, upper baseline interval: 9.06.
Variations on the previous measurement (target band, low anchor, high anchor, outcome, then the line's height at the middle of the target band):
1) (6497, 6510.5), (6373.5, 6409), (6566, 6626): 1.8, 10.1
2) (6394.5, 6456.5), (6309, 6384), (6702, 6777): 2.7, 9.33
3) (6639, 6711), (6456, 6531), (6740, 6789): -2.1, 8.27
